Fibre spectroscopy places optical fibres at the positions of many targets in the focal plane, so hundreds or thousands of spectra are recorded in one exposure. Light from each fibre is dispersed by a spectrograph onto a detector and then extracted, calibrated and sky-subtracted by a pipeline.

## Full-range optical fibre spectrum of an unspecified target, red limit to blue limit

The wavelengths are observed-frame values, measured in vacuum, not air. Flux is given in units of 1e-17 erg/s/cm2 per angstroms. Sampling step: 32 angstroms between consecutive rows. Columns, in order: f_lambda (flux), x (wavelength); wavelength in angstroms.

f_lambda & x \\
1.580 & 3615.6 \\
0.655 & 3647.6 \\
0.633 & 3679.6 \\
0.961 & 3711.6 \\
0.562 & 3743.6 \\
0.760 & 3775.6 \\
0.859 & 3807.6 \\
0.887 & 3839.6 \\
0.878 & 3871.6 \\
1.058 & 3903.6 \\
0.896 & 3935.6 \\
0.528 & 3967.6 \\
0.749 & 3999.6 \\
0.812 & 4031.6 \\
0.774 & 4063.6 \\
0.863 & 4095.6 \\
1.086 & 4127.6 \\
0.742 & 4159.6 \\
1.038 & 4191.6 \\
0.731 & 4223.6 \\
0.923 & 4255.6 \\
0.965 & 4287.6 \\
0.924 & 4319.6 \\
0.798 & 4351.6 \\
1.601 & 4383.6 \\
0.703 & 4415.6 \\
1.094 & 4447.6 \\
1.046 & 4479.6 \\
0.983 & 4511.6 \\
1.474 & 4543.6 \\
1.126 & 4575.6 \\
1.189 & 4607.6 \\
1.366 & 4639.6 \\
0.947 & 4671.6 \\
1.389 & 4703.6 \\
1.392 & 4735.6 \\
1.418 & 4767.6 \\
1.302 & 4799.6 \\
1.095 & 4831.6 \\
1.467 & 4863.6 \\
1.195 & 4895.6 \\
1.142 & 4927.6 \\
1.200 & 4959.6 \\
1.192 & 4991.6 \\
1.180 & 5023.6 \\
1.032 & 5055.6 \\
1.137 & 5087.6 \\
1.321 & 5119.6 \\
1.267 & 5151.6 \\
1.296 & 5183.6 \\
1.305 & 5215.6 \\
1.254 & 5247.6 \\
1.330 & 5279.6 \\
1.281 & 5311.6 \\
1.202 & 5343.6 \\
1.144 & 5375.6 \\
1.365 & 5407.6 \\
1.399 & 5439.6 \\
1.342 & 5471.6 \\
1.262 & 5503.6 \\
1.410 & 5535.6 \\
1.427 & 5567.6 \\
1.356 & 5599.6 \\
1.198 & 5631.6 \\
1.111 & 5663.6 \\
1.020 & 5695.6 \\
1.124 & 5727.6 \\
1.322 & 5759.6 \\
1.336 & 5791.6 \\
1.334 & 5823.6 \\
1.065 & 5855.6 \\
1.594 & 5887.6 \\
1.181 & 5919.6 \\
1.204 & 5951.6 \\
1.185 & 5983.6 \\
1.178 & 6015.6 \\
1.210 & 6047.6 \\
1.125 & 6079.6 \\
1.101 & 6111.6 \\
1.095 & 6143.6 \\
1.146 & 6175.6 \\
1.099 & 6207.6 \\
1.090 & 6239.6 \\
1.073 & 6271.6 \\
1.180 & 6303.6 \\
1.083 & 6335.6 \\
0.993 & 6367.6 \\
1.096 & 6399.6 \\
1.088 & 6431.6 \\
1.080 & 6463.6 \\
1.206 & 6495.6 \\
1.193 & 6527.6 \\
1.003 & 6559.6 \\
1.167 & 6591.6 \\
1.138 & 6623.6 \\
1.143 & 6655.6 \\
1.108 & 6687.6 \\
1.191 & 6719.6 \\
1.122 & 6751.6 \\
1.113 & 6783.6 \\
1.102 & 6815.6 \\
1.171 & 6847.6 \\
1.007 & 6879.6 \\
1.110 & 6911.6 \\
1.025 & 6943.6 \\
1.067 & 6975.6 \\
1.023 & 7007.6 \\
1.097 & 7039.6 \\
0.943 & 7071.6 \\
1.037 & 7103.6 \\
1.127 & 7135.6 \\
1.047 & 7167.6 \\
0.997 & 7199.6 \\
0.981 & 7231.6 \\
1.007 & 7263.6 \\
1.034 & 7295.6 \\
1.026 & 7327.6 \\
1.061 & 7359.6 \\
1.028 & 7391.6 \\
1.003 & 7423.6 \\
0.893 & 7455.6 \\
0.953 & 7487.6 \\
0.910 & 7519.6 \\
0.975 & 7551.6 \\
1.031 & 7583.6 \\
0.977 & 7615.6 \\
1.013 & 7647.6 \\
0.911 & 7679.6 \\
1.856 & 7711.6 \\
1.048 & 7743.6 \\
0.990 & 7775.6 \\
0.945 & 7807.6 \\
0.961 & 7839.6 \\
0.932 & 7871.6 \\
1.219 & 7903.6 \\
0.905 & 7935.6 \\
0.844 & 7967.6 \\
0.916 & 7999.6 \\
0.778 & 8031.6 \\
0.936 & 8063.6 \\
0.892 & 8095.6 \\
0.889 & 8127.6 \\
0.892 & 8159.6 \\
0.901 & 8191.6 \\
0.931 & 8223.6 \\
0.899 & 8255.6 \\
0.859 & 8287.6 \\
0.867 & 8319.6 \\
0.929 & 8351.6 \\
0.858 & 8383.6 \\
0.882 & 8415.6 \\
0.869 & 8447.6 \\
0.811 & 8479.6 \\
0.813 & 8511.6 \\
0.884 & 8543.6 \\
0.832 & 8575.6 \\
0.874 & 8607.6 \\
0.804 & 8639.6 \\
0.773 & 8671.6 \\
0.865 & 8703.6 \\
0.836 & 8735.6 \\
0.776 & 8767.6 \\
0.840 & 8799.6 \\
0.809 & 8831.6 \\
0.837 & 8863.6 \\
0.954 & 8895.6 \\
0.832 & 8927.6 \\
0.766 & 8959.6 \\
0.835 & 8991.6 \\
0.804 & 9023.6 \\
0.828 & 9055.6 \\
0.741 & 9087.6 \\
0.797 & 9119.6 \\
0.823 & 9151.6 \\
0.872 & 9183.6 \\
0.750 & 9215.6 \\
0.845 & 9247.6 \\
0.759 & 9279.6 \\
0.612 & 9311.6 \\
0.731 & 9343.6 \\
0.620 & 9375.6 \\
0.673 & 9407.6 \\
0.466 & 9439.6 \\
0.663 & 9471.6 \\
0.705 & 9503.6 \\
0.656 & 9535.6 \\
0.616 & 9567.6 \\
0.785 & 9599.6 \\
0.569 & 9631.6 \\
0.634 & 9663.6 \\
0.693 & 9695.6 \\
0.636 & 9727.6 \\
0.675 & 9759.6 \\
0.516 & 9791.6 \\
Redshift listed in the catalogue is 0.175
